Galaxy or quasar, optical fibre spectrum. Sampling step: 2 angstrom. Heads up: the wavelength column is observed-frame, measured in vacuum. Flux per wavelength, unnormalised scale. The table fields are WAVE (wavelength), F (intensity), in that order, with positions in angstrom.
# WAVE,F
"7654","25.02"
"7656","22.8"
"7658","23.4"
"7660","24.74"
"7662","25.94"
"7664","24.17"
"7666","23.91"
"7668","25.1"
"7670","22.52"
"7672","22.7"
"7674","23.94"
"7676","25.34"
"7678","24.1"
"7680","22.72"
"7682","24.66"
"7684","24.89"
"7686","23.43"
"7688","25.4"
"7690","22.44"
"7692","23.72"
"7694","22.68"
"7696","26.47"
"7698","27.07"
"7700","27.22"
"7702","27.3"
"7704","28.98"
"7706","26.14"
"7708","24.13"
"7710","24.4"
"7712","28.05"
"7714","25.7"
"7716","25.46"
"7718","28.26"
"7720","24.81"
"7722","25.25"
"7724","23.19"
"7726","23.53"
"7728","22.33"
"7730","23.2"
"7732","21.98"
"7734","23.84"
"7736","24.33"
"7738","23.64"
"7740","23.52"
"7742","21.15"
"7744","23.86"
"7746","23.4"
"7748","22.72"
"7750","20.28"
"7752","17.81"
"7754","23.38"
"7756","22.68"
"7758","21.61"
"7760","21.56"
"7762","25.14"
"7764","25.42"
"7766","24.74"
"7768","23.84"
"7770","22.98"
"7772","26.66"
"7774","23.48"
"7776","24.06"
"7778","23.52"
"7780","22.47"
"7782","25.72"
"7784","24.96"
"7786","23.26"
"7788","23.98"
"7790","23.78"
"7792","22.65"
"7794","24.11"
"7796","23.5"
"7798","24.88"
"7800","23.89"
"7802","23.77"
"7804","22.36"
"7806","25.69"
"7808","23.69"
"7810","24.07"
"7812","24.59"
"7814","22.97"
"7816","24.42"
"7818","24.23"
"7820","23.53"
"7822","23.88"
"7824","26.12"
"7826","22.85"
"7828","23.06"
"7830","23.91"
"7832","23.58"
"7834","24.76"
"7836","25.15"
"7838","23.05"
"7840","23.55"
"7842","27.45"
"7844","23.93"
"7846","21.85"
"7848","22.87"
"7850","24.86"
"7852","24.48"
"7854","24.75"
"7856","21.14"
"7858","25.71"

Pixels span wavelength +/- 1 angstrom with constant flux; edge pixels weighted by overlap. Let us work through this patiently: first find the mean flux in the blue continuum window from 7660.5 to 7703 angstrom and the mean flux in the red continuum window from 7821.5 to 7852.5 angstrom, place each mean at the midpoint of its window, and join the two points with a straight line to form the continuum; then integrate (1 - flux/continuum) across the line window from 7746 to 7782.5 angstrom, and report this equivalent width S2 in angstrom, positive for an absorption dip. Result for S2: 1.7 angstrom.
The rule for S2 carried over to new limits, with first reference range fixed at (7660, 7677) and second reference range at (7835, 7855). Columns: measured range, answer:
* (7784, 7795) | 0.2 angstrom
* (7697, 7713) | -1.6 angstrom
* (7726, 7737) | 0.5 angstrom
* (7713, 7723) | -0.7 angstrom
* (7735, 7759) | 1.8 angstrom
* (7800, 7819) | 0.2 angstrom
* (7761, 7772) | -0.2 angstrom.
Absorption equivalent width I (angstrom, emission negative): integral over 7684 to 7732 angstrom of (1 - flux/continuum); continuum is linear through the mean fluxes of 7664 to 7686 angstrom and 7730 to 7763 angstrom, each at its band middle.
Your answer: -3.7 angstrom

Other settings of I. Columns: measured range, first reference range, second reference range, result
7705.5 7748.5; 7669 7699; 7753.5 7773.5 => -0.46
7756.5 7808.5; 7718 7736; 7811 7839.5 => 0.05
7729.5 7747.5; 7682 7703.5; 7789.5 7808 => 1.01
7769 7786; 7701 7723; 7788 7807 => 0.16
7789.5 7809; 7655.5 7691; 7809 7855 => 0.19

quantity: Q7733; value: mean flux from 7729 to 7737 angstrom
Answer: 23.3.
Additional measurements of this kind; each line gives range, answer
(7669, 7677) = 23.6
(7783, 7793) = 23.7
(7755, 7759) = 22.1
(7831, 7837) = 24.5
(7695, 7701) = 26.9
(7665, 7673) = 23.6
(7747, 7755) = 21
